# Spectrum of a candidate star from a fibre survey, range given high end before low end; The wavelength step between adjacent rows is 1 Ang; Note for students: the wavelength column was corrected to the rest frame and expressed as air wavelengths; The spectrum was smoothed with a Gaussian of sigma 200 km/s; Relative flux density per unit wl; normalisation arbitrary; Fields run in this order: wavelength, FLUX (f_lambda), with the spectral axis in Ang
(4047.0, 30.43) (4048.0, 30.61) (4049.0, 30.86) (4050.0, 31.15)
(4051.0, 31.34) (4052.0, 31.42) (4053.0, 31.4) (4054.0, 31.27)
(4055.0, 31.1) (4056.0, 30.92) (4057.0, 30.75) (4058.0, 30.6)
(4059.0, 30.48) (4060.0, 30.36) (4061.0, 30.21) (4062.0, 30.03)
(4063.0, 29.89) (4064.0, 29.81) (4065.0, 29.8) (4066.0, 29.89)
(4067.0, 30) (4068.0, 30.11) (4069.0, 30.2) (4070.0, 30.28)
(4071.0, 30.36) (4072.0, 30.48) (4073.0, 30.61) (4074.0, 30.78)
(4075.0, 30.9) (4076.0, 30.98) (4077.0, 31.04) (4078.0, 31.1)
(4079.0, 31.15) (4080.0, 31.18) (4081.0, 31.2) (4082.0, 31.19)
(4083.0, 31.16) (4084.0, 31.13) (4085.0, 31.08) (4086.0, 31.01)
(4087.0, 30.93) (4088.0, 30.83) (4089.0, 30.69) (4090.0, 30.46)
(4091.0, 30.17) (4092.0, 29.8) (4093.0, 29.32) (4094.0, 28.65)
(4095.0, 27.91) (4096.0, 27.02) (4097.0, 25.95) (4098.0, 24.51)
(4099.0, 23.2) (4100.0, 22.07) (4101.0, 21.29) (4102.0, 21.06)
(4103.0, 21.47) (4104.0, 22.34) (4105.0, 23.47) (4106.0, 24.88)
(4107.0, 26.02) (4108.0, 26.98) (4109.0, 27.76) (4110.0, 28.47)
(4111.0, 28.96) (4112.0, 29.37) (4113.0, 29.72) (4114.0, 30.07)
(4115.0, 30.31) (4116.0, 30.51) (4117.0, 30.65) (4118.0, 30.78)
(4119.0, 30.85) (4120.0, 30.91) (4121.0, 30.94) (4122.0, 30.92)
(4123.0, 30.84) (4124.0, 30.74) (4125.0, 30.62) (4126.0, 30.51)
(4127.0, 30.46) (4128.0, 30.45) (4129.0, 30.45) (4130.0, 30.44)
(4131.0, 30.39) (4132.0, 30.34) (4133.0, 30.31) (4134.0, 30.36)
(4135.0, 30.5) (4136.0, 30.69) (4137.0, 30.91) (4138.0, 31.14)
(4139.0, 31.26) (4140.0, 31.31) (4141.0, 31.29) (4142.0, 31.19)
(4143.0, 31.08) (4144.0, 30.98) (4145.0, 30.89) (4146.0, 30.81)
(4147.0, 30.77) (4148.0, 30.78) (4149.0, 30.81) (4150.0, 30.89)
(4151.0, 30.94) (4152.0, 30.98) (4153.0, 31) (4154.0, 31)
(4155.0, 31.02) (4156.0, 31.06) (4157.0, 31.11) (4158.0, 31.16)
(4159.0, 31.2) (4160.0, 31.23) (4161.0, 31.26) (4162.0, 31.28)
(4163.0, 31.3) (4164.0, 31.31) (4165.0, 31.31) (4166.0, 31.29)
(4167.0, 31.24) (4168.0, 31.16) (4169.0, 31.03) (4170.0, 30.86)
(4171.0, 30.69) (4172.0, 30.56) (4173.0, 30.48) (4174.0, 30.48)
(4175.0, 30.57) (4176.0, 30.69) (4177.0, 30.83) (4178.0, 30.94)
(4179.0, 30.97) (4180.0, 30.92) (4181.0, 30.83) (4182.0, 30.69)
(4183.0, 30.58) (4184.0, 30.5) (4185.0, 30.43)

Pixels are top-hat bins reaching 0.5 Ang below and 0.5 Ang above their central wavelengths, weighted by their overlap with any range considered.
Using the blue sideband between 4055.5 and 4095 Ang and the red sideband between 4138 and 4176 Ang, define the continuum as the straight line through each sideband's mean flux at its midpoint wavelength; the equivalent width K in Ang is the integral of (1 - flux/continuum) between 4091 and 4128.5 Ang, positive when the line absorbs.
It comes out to 3.5 Ang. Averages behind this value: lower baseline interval 30.5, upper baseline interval 31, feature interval 27.9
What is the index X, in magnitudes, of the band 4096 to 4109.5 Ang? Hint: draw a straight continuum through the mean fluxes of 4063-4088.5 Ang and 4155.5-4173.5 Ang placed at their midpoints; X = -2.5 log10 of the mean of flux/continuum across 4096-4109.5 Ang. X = 0.27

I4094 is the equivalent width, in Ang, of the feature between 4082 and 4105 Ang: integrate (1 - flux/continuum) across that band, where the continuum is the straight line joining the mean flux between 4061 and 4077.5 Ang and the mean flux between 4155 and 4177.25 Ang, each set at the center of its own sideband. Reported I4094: 2.4 Ang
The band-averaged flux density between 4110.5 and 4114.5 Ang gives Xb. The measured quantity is 29.5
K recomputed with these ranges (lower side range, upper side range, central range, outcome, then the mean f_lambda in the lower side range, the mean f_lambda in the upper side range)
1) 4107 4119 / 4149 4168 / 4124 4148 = -0.40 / 29.3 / 31.1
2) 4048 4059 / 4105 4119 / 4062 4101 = 0.49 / 31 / 28.7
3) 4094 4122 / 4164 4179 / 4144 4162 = -0.75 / 27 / 30.9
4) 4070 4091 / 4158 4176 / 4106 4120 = 0.80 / 30.9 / 31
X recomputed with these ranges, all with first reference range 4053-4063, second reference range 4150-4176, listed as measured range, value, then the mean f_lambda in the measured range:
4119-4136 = 0.011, 30.6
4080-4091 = -0.007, 30.9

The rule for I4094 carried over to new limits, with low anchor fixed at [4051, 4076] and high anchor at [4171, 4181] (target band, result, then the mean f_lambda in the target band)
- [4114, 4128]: -0.02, 30.7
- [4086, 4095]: 0.16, 30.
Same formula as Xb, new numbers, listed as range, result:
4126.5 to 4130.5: 30.4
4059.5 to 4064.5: 30.1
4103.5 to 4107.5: 24.2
